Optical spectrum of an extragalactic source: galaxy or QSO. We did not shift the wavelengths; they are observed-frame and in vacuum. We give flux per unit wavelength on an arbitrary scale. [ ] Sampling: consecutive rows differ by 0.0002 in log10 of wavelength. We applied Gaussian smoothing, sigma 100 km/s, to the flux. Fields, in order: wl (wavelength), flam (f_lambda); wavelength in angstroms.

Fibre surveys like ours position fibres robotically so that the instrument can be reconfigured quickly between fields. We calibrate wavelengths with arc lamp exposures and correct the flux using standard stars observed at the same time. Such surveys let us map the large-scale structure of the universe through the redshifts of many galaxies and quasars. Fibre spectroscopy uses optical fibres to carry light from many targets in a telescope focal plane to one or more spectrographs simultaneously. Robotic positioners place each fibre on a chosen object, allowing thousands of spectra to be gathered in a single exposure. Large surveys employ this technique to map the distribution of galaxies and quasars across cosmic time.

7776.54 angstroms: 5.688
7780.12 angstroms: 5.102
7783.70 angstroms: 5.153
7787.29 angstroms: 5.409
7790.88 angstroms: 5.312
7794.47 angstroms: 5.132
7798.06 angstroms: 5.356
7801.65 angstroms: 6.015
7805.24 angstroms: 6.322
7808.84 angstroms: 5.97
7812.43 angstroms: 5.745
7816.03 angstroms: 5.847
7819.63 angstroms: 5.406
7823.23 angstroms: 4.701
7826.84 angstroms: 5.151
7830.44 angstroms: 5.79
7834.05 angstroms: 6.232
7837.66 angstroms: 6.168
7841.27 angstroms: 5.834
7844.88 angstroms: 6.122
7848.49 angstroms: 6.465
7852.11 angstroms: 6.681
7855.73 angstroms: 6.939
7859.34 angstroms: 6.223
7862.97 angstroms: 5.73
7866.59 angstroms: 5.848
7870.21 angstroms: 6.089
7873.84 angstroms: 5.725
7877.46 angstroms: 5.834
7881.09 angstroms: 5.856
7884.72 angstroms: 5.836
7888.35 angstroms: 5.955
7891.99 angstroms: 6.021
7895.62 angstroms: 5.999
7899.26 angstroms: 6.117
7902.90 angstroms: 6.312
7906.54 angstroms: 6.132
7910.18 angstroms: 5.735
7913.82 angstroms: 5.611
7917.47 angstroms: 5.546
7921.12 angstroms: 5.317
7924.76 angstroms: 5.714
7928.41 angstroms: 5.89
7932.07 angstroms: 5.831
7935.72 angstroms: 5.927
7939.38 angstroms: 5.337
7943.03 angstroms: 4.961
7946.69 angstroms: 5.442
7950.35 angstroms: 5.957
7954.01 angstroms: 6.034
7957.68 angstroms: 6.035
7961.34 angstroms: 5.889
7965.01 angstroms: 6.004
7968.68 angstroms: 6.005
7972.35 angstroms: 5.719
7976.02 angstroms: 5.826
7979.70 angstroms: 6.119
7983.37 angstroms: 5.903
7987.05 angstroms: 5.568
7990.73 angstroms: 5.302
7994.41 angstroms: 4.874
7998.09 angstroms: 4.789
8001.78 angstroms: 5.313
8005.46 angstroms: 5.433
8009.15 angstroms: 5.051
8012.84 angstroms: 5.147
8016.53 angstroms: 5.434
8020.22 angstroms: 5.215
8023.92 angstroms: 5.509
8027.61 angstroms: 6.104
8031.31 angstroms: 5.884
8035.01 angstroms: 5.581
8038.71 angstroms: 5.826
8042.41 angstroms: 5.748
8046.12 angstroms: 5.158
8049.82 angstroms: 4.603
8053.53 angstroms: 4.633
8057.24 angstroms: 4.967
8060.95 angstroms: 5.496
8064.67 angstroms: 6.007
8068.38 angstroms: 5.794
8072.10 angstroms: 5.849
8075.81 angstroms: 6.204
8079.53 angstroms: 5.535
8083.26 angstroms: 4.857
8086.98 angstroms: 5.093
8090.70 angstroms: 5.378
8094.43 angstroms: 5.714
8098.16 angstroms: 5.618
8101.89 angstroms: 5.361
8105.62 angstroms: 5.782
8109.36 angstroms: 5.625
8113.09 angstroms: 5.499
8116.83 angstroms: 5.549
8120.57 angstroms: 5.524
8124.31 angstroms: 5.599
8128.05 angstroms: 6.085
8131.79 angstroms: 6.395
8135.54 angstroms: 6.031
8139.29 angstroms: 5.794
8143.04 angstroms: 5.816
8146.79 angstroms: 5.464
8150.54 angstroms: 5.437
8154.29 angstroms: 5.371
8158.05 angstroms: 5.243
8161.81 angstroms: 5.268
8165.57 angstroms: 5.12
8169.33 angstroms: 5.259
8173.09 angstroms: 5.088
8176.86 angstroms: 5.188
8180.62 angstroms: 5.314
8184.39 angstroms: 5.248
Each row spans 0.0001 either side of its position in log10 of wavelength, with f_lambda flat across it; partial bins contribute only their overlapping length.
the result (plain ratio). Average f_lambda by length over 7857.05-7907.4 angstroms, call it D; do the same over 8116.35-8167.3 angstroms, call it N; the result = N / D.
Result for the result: 0.94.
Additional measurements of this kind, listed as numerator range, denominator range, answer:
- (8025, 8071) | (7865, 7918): 0.93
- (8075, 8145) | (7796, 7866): 0.95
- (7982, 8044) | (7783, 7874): 0.93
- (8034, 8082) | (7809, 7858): 0.92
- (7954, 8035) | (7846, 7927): 0.93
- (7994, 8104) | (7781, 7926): 0.93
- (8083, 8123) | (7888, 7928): 0.94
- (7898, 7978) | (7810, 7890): 0.98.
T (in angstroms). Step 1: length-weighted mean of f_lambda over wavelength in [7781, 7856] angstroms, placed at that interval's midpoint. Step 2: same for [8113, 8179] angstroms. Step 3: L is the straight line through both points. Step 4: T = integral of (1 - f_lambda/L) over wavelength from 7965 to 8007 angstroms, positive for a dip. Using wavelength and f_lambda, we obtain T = 0.7 angstroms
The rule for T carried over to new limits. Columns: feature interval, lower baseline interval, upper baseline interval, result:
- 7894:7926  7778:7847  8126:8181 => -1.3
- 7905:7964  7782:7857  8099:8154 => 0.5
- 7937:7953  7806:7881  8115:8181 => 0.9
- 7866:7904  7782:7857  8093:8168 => -1.4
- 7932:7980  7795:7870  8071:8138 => 0.1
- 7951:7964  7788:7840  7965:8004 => -1.0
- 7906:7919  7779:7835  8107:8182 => -0.4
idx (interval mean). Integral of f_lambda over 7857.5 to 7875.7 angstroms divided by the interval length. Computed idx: 5.93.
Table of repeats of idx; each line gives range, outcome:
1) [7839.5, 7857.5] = 6.41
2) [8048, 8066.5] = 5.14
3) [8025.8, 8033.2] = 5.99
